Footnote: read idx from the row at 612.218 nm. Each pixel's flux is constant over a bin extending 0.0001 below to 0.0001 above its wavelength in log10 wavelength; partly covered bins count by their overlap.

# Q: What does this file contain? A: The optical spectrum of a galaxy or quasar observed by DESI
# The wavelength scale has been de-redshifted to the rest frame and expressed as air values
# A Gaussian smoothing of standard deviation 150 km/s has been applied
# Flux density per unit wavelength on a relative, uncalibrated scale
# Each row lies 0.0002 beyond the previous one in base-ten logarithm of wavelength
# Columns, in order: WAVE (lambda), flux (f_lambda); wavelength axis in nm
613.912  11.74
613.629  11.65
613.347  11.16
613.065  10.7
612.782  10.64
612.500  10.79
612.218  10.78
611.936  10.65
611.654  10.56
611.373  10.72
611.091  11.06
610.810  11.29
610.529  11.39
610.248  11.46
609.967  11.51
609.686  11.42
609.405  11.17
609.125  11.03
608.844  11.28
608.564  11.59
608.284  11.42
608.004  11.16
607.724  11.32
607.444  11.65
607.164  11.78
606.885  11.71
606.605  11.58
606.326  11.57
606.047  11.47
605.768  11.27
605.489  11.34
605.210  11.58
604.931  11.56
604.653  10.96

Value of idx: 10.78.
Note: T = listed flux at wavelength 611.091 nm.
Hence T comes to 11.06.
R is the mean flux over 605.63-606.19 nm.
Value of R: 11.4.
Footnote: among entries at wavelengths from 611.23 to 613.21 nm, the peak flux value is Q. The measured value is 10.79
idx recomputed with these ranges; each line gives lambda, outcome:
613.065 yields 10.7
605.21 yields 11.58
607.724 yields 11.32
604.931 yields 11.56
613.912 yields 11.74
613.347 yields 11.16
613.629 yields 11.65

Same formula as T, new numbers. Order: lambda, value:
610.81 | 11.29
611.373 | 10.72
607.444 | 11.65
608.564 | 11.59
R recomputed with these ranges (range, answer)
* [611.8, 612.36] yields 10.7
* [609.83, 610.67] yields 11.5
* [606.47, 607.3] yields 11.7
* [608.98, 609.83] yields 11.2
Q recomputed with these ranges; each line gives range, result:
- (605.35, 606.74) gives 11.58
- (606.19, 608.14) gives 11.78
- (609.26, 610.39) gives 11.51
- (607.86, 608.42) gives 11.42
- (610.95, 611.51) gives 11.06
